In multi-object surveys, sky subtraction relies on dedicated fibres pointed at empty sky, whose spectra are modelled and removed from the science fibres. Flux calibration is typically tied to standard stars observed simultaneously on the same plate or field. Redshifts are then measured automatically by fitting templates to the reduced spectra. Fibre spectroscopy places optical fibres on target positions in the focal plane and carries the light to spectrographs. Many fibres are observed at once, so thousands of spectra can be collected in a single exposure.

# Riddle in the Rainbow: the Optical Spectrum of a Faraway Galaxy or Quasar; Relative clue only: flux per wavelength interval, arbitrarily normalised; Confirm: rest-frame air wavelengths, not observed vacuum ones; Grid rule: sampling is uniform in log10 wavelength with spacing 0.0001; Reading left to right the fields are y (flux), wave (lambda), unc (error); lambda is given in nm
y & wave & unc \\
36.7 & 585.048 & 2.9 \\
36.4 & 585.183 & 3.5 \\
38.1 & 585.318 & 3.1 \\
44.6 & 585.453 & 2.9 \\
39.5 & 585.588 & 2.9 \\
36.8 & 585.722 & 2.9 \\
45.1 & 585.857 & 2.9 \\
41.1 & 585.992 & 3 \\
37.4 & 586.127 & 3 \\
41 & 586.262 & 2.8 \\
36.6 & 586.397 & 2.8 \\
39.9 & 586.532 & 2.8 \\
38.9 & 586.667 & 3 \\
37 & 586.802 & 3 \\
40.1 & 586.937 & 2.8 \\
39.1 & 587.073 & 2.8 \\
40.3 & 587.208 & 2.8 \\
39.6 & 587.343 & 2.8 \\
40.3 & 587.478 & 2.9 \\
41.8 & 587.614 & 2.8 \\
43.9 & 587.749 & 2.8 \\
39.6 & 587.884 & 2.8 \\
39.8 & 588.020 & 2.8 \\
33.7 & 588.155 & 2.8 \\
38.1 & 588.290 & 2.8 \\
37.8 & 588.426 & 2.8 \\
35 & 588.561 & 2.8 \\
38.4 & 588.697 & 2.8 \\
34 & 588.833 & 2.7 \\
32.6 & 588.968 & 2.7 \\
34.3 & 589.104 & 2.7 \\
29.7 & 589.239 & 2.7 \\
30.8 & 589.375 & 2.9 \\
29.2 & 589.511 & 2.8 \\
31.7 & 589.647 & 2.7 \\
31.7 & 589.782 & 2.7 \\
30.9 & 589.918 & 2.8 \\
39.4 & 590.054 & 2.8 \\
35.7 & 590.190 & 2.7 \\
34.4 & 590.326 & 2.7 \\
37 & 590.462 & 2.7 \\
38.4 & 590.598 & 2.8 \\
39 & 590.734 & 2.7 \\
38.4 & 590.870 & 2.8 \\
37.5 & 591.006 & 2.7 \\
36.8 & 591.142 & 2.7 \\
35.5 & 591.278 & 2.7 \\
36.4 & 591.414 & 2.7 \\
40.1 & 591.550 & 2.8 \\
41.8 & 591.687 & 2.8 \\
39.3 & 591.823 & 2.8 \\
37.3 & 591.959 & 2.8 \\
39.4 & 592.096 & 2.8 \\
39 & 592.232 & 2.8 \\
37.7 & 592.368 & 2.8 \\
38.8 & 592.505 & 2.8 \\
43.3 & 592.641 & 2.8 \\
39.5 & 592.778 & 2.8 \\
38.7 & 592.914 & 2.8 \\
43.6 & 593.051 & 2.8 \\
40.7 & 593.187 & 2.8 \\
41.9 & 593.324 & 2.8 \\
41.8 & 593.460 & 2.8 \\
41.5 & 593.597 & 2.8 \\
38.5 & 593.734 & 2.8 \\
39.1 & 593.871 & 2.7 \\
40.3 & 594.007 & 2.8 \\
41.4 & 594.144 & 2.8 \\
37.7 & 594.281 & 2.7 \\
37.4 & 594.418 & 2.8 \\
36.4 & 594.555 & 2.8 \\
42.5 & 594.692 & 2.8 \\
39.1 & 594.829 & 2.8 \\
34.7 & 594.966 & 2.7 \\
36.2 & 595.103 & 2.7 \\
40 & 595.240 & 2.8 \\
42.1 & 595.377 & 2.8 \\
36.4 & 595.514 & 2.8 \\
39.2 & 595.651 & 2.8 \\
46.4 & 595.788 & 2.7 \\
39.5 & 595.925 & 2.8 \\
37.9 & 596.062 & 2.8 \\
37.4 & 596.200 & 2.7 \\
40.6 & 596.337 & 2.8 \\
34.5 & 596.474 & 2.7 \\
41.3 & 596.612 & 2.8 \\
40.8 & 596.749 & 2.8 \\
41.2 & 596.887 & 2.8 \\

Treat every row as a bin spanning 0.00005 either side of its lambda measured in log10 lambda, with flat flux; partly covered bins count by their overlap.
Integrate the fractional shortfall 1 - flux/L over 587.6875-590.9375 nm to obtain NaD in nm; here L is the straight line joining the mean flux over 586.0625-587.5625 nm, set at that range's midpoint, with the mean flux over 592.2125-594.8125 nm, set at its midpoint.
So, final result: 0.32 nm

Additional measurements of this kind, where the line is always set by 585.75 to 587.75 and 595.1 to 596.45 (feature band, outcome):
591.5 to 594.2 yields -0.032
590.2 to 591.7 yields 0.085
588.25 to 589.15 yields 0.094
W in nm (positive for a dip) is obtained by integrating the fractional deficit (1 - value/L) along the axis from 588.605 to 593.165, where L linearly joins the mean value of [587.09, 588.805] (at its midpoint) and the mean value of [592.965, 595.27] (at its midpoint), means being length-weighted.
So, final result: 0.29 nm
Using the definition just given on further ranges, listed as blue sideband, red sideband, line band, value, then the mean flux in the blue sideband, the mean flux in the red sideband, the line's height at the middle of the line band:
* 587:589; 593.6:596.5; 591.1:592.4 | 0.01 nm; 38.4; 39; 38.7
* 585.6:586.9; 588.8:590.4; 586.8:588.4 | -0.12 nm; 39.4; 32.9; 36.7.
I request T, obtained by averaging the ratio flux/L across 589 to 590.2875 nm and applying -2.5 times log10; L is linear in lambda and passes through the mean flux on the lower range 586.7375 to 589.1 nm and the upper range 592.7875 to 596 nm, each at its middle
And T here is 0.18 mag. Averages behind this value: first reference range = 38.2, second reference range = 39.8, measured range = 32.6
